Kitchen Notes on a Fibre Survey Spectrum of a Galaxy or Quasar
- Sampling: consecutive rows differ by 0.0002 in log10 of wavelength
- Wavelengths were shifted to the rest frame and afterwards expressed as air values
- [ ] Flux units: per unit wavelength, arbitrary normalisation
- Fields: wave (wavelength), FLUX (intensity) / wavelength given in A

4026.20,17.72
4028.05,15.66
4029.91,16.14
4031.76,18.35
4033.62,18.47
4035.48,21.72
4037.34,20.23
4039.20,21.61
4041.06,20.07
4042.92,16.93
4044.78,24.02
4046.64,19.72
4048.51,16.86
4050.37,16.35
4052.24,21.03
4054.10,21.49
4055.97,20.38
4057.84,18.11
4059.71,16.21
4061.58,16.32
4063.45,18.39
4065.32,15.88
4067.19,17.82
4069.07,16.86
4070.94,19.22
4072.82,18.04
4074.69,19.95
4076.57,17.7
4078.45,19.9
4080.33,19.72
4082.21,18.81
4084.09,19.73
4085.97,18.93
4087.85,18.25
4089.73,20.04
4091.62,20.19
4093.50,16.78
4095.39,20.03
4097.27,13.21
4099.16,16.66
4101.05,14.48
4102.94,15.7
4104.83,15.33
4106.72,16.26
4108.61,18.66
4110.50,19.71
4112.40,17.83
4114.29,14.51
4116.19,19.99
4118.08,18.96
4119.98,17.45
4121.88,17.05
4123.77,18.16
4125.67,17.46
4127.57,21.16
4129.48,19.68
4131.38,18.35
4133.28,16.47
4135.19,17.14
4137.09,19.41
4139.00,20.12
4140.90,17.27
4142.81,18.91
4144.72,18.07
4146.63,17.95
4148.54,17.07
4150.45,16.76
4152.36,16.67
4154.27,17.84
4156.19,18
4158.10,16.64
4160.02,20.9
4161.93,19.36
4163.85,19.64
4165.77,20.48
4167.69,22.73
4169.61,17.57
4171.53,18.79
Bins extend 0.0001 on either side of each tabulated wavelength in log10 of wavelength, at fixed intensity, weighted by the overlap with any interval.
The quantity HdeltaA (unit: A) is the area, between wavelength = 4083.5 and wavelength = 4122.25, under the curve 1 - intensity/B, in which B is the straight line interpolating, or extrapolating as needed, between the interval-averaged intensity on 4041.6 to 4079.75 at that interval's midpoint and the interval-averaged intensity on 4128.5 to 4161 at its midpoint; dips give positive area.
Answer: 1.6 A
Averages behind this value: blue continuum 18.6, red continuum 18.1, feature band 17.6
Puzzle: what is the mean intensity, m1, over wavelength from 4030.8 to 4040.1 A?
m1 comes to 20.1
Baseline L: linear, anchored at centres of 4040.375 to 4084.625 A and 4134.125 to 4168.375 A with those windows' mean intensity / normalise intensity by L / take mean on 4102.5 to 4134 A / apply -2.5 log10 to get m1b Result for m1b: 0.05 mag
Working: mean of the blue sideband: 18.7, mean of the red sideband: 18.6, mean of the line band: 17.9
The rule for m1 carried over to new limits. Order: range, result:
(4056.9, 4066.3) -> 17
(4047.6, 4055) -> 18.9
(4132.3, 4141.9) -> 18.1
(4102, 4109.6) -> 16.5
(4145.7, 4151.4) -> 17.3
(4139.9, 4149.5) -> 17.9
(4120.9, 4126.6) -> 17.6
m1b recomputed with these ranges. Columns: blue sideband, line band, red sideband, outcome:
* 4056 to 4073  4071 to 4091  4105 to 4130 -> -0.08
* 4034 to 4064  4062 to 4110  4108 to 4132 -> 0.06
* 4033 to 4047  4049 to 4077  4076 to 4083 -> 0.08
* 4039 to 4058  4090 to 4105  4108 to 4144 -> 0.13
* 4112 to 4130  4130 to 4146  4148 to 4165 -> 0.00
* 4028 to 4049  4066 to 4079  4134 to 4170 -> 0.04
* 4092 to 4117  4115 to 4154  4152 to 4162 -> -0.03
